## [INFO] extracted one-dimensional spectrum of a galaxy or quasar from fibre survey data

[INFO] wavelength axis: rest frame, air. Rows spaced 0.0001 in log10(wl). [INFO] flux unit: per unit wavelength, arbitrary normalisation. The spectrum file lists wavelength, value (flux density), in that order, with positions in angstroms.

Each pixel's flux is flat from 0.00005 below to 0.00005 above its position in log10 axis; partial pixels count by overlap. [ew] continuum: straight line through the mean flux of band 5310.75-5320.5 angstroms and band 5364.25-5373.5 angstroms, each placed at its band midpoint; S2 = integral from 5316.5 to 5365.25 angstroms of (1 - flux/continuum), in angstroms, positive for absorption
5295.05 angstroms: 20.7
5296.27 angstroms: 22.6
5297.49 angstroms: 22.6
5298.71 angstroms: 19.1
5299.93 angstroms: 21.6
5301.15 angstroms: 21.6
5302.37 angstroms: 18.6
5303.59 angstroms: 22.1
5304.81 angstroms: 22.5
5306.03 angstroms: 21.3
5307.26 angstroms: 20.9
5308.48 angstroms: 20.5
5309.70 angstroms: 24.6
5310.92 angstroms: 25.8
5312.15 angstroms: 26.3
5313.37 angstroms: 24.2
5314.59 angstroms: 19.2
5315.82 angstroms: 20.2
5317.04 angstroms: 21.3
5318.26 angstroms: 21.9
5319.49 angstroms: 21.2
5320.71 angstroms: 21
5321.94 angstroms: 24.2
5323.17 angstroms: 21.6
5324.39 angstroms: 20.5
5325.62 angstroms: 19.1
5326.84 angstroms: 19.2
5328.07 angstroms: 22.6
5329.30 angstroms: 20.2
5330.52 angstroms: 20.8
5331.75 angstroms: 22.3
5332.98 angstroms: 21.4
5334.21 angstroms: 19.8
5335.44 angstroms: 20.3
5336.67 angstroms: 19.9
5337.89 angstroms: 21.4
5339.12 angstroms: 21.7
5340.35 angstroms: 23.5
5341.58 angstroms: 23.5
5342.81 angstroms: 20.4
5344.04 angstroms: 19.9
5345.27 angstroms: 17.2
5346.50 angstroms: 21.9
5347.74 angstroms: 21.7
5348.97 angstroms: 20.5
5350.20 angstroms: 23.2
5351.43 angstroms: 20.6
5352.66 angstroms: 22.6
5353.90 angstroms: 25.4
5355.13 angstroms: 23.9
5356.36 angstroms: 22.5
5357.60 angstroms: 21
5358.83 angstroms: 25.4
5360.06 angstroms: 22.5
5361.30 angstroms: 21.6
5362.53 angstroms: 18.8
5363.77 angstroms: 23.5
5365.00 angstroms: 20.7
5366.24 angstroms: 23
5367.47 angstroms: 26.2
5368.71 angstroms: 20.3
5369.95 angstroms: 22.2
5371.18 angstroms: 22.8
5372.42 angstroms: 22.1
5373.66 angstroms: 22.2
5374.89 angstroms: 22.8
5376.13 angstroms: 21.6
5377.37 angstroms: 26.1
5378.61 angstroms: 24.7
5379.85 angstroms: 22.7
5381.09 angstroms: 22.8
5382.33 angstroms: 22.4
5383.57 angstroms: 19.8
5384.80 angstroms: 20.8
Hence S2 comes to 1.9 angstroms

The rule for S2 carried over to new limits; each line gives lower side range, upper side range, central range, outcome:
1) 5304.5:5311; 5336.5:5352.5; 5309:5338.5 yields 0.4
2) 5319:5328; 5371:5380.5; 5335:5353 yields 0.5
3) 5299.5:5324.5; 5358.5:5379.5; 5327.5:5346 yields 1.1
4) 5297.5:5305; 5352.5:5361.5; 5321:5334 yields 0.5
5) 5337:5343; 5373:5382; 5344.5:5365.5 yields 0.6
